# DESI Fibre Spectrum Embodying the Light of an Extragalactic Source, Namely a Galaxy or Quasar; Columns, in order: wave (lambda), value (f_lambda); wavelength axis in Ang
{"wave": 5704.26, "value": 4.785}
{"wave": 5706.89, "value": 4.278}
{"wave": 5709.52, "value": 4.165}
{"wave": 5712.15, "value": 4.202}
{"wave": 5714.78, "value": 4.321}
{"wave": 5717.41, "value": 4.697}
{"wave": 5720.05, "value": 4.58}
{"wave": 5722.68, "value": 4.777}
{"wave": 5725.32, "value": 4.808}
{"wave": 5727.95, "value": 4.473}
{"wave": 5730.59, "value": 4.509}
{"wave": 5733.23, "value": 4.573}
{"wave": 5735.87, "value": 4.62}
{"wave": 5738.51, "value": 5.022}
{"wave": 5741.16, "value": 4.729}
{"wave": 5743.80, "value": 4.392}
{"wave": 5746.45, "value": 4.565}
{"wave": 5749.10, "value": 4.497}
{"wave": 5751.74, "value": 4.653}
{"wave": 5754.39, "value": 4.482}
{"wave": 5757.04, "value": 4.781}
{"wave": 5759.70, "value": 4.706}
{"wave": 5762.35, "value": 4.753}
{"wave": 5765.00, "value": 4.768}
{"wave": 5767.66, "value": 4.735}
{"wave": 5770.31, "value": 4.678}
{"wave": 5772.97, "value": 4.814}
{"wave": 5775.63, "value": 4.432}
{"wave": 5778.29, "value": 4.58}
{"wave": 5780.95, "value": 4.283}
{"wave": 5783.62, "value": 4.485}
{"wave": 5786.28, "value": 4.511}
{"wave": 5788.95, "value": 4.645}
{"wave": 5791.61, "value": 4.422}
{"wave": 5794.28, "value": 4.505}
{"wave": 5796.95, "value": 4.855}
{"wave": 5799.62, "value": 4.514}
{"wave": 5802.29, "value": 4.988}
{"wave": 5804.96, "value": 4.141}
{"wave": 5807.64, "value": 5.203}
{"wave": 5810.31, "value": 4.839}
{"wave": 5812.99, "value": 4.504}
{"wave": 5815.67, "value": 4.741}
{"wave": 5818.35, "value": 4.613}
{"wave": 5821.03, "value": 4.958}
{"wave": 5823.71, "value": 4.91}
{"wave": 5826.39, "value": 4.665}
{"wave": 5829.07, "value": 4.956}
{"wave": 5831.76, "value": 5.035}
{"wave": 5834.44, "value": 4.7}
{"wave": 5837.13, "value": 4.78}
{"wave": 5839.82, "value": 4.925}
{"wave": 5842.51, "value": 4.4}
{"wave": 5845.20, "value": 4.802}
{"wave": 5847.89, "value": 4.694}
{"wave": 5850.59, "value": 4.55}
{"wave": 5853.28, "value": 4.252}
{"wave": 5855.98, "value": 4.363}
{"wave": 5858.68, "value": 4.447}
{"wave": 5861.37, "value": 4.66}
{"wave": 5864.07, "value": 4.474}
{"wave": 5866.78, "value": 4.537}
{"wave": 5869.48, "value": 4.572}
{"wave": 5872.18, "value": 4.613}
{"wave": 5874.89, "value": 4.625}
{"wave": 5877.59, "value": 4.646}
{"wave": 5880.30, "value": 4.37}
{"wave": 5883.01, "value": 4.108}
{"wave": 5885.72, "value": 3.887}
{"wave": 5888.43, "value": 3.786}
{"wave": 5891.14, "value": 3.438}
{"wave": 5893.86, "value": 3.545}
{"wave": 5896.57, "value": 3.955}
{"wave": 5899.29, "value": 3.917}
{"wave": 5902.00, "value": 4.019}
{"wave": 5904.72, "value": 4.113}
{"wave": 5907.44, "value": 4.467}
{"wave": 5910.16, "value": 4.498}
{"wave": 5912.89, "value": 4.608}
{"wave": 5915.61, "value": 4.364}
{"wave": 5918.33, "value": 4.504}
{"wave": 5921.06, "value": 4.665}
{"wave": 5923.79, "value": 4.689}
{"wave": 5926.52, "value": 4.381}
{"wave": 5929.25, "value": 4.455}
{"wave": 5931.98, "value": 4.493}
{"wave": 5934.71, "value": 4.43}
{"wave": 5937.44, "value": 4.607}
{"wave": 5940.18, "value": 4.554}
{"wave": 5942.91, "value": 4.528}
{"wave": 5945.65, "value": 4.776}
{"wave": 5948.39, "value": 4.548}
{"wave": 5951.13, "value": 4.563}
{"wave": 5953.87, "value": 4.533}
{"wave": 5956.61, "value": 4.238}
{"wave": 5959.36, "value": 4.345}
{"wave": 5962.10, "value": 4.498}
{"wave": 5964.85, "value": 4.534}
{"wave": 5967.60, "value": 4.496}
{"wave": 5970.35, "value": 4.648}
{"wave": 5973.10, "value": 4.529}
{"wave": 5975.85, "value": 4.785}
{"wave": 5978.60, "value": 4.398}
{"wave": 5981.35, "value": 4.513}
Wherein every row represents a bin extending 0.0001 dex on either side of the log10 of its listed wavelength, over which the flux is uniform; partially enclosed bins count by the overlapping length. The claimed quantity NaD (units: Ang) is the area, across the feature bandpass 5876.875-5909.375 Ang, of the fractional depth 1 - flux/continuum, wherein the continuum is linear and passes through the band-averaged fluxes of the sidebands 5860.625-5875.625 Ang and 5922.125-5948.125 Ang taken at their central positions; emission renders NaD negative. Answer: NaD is 3.9 Ang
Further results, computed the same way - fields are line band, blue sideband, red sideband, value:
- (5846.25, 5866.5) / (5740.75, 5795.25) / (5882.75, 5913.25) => -1.47 Ang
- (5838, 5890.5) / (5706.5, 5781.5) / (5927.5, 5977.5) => 1.24 Ang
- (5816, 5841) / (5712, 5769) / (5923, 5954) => -1.32 Ang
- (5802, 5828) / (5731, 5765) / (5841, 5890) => -1.29 Ang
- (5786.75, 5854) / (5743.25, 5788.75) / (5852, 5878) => -2.26 Ang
